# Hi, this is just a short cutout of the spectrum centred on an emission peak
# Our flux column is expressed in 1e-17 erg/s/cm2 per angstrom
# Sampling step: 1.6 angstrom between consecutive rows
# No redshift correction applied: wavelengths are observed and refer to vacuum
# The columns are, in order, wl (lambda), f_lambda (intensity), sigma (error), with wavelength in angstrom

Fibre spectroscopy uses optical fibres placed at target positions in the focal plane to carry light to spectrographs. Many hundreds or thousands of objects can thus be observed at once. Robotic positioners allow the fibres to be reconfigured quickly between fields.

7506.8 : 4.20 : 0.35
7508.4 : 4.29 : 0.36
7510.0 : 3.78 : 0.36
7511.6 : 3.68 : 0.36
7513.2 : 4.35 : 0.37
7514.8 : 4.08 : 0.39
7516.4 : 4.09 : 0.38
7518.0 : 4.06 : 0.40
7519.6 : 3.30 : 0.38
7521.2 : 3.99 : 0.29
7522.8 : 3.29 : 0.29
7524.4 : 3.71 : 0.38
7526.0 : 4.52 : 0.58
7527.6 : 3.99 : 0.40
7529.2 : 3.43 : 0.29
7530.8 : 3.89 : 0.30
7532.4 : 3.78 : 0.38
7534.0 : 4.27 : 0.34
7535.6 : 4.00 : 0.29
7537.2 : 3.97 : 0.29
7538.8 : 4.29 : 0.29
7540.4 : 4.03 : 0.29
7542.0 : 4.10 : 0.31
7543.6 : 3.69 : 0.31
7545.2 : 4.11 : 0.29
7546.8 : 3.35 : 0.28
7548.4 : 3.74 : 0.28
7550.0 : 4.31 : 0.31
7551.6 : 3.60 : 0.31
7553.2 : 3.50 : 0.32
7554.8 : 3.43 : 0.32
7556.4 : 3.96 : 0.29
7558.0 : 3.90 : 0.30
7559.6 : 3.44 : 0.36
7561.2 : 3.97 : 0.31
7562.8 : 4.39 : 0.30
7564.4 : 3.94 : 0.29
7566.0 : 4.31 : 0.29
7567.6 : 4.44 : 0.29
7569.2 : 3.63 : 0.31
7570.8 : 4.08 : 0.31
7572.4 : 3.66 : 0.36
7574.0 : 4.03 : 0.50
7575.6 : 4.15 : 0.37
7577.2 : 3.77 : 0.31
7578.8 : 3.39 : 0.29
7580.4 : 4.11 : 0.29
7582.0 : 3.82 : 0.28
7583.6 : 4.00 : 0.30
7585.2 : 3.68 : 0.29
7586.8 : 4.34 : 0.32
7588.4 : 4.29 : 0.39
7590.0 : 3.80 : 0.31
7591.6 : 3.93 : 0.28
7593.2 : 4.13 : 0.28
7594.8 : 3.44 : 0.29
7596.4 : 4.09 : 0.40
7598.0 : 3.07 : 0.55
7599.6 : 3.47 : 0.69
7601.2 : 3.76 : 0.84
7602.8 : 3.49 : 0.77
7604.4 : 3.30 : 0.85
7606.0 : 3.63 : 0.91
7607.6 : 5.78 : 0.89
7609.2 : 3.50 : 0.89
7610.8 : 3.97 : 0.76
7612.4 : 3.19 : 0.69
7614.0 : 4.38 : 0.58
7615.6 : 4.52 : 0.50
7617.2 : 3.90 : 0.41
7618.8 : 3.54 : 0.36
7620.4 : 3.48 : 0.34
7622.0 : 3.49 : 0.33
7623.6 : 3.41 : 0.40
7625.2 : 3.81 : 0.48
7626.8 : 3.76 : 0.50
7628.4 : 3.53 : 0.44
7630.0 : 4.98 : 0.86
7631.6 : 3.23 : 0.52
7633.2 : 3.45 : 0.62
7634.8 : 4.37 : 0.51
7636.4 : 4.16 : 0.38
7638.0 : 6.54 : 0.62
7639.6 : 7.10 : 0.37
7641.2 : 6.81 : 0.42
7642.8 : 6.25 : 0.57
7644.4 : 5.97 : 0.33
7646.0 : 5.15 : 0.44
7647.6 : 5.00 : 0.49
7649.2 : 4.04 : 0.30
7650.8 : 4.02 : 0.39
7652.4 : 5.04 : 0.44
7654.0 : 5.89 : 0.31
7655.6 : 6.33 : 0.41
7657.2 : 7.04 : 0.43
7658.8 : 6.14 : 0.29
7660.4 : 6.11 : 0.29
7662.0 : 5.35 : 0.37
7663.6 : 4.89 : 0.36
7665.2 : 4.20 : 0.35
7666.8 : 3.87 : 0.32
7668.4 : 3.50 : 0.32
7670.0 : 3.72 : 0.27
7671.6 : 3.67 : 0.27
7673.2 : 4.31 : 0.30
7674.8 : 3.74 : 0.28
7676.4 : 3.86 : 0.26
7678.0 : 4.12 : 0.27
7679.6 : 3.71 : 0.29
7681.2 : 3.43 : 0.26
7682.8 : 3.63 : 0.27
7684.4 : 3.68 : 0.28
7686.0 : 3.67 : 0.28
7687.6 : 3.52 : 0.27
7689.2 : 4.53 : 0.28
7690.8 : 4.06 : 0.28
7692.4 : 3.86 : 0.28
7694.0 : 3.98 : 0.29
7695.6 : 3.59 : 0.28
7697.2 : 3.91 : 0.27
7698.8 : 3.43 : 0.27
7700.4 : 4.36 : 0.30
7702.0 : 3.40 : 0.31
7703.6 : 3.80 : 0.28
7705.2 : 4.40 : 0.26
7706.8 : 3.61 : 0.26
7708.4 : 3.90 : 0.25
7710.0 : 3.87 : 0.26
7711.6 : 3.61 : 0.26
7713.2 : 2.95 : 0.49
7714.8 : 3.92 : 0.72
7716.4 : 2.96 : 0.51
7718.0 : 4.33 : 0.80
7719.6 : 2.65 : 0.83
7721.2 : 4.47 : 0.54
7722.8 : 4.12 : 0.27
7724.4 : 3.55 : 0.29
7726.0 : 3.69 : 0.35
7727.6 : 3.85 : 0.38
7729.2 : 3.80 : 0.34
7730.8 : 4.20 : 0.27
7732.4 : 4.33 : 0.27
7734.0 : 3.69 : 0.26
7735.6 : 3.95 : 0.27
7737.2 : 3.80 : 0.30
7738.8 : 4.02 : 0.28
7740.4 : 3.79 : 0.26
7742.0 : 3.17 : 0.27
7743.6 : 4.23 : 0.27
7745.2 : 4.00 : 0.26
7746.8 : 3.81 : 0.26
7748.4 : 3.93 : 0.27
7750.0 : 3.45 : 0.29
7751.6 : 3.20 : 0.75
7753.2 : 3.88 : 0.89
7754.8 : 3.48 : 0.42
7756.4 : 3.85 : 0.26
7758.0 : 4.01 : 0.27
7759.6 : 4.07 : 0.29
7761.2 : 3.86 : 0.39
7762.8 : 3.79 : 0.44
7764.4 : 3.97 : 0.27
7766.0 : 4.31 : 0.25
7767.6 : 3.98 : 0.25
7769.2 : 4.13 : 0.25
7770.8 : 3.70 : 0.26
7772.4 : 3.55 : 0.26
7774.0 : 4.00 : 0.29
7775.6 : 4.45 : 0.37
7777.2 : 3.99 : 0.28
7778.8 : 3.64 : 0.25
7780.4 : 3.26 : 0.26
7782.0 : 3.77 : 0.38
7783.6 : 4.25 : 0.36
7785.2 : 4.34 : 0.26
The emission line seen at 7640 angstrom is [S II]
